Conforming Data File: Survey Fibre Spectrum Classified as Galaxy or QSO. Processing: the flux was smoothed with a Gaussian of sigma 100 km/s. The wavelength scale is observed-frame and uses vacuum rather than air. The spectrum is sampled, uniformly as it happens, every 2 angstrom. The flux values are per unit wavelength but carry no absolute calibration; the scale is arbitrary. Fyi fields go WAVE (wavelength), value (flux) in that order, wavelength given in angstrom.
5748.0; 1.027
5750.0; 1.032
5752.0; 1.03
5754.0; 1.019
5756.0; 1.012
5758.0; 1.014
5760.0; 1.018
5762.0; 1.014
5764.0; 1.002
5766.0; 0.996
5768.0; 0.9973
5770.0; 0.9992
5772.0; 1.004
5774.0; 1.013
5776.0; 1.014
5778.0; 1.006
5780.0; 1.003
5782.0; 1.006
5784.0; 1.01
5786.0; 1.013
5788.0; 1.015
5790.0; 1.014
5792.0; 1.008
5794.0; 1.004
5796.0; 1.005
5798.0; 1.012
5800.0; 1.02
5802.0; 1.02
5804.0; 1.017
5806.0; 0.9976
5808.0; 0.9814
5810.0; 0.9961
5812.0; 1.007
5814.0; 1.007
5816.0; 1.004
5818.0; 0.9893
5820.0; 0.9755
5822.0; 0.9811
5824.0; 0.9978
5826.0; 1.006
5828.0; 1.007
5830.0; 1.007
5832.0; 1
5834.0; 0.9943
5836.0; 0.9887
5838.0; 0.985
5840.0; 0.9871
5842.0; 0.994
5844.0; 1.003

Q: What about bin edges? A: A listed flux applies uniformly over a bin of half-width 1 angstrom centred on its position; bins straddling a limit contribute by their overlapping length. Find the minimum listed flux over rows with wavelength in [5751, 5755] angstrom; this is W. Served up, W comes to 1.019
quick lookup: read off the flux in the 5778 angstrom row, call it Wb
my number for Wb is 1.006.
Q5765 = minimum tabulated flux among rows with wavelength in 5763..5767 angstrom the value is 0.996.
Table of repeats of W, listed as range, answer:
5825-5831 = 1.006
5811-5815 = 1.007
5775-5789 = 1.003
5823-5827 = 0.9978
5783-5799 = 1.004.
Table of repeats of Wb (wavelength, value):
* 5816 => 1.004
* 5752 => 1.03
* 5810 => 0.9961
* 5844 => 1.003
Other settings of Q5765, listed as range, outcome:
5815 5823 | 0.9755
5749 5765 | 1.002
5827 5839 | 0.985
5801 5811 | 0.9814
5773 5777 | 1.013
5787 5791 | 1.014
